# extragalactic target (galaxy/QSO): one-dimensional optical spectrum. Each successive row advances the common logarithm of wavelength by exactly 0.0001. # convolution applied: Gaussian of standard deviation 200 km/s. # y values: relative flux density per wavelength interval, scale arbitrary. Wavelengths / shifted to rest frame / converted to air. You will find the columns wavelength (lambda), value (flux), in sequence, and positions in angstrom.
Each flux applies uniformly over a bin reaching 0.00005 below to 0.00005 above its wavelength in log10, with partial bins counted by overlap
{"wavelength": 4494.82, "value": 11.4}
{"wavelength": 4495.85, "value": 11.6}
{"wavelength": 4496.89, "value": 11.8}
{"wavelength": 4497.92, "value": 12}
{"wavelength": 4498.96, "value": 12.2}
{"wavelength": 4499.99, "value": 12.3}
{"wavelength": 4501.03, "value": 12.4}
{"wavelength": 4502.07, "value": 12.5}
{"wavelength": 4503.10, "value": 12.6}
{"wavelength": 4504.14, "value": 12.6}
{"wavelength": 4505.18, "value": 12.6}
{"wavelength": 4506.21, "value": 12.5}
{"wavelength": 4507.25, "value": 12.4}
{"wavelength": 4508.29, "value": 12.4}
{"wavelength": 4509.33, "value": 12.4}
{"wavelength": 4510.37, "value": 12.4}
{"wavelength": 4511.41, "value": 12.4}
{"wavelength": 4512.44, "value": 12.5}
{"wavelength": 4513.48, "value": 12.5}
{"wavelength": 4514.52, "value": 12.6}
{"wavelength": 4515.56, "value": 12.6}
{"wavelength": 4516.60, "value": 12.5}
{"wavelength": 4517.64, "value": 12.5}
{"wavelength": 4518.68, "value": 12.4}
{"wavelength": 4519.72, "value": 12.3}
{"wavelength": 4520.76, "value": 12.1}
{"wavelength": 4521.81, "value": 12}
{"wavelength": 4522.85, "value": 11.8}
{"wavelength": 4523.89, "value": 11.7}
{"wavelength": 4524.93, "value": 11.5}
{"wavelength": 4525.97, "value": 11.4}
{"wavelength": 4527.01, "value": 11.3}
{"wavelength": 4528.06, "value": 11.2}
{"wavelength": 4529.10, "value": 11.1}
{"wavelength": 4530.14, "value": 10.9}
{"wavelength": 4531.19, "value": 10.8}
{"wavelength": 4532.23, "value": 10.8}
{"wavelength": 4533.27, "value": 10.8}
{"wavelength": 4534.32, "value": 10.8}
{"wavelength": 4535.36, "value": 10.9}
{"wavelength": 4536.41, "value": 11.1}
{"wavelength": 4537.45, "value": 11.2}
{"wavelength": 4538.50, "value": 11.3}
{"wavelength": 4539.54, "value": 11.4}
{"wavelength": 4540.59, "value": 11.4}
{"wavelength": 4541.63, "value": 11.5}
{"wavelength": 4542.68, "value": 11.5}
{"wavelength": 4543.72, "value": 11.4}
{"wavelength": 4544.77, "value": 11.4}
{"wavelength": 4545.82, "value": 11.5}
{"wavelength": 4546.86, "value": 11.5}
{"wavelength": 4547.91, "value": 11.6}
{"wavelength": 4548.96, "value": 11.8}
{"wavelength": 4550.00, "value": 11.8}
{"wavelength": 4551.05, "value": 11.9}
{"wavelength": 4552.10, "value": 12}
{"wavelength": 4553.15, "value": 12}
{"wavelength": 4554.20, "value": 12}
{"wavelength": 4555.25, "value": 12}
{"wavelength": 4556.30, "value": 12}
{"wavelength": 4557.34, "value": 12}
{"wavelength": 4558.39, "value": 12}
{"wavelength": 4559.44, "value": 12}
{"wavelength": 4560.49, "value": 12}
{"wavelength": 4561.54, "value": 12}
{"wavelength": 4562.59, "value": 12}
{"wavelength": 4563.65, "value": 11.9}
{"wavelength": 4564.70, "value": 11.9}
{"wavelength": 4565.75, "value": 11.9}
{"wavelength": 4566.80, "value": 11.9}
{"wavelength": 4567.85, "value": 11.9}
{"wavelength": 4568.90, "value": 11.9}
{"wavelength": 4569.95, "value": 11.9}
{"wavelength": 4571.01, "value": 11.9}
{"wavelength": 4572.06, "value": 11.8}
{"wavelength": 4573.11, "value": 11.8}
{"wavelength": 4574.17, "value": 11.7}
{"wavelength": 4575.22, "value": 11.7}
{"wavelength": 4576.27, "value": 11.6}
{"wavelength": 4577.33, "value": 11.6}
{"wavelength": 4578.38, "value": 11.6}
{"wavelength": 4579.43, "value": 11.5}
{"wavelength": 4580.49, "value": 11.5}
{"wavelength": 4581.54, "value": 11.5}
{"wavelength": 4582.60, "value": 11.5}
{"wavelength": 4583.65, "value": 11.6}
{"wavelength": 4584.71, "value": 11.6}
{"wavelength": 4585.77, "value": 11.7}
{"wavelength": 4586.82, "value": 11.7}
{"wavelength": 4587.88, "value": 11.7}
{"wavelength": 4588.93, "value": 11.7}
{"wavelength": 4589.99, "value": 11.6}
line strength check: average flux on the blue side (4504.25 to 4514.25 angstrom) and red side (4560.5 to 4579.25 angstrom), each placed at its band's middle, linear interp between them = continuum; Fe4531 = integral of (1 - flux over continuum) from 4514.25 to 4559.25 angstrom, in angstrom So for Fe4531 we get 2.0 angstrom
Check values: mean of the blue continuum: 12.5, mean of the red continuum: 11.8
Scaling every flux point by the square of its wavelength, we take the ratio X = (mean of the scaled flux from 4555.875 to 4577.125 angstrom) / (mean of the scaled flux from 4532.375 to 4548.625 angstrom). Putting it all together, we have 1.07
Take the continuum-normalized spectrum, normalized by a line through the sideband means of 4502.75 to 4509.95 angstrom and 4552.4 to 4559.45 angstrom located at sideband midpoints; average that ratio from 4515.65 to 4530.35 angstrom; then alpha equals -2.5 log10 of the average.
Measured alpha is 0.05 mag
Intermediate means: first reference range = 12.5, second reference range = 12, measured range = 11.8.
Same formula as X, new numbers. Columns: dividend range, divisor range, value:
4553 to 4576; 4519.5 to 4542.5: 1.07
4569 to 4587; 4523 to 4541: 1.07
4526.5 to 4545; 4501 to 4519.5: 0.90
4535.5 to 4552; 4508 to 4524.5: 0.94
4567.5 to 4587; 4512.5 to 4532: 1.01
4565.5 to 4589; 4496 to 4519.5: 0.97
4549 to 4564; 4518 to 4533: 1.05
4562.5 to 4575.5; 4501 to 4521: 0.98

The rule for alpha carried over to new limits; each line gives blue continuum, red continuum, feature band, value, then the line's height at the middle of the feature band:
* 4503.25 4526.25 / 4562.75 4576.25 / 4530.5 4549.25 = 0.08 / 12.1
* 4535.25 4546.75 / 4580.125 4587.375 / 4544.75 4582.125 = -0.03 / 11.5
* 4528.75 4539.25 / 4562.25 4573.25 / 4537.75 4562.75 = -0.03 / 11.4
